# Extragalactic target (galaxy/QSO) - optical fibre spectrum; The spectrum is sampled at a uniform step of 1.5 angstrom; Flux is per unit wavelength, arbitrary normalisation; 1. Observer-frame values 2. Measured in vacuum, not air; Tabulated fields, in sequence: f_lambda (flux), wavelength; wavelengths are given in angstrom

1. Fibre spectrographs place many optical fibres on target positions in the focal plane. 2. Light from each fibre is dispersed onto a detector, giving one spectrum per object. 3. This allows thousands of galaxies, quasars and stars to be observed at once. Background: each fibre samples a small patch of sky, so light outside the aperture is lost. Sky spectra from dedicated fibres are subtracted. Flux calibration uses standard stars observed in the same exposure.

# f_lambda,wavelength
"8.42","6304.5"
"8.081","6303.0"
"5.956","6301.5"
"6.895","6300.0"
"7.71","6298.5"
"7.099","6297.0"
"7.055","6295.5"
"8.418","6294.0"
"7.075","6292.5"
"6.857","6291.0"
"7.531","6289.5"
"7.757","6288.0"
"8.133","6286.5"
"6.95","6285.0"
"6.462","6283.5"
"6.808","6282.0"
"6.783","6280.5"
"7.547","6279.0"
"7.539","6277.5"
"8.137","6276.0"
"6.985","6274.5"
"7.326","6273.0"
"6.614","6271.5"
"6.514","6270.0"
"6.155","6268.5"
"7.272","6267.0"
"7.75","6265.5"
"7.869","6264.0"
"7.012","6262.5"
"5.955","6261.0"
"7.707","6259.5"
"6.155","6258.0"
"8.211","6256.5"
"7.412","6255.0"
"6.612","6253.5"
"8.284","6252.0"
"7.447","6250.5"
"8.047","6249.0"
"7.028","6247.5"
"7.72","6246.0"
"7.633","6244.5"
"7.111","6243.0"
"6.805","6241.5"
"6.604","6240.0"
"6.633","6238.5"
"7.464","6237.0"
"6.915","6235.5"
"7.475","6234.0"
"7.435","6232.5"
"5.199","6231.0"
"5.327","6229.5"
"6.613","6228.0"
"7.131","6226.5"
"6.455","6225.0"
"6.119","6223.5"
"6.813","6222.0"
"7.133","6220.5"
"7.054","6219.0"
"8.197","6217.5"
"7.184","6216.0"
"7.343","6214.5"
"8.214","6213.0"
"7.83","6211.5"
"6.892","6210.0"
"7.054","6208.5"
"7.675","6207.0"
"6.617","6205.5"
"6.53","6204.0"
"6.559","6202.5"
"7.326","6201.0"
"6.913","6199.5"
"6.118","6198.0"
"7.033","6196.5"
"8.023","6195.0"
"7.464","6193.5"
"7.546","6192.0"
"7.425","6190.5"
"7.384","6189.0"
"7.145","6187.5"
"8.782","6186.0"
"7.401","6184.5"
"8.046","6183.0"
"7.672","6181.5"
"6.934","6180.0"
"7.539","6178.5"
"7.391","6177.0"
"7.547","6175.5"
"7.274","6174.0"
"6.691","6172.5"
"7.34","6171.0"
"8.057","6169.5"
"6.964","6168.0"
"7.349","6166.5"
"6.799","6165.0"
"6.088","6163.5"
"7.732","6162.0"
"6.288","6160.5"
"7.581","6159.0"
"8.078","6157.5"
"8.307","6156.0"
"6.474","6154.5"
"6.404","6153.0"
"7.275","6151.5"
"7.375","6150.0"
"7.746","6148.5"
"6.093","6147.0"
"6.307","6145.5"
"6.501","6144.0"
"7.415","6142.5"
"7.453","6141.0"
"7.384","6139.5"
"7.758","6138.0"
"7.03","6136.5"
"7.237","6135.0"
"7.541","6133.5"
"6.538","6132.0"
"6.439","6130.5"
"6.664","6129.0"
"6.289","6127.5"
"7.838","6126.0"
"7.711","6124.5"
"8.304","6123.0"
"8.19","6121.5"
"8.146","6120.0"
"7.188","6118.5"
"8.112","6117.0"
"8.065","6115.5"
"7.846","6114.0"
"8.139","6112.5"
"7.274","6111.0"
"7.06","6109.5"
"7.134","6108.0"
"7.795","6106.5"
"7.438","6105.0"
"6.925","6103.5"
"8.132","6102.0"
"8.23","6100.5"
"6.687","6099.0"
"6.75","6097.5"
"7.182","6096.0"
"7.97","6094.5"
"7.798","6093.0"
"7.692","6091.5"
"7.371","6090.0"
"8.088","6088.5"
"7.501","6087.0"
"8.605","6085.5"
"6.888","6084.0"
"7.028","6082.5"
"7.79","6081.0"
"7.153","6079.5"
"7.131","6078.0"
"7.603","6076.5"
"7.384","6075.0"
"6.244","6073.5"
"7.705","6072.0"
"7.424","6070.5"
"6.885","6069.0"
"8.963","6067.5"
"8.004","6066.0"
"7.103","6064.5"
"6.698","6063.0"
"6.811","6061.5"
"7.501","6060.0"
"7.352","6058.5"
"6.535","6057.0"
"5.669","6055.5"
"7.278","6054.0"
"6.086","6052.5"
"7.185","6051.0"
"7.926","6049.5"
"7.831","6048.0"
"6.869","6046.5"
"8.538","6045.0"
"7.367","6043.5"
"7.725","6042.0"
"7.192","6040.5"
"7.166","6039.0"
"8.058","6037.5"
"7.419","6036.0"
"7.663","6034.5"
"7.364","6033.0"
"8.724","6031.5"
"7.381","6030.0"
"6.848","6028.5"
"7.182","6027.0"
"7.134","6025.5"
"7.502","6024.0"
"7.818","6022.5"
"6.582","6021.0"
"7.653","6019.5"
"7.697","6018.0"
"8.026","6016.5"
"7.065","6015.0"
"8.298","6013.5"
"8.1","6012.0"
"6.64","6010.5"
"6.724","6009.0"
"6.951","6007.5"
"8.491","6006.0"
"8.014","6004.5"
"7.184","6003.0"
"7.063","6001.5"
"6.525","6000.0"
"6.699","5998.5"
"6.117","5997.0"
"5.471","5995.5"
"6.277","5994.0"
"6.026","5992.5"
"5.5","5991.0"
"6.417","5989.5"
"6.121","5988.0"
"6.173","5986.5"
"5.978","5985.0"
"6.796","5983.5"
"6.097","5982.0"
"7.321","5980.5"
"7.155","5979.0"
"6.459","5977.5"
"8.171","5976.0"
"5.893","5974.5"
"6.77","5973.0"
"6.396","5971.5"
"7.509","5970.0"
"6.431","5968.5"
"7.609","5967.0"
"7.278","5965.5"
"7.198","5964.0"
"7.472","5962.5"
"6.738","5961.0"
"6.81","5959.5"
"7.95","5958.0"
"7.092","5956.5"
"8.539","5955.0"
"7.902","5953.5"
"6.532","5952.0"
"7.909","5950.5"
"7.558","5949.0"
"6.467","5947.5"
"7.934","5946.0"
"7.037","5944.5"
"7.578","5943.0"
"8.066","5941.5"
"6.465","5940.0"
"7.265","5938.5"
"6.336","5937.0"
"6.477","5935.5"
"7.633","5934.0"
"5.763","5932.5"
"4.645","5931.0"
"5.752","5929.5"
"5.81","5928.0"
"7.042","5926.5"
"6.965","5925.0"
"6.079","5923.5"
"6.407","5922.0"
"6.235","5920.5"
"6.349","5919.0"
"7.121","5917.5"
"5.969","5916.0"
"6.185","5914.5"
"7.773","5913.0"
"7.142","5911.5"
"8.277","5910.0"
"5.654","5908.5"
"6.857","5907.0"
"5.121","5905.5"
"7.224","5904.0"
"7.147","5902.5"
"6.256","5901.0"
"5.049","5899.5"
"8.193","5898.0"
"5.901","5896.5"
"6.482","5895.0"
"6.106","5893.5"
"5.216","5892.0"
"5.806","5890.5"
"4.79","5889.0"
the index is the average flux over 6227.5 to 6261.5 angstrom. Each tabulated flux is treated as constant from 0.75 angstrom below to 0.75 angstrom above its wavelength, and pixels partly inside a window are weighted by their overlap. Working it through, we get 7.05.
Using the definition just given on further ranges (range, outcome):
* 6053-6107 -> 7.36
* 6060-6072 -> 7.44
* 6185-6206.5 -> 7.21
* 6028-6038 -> 7.65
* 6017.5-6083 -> 7.34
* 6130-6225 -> 7.21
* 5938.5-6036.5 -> 7.11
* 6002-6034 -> 7.49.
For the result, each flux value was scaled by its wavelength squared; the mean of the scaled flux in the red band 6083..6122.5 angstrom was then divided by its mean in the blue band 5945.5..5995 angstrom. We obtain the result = 1.15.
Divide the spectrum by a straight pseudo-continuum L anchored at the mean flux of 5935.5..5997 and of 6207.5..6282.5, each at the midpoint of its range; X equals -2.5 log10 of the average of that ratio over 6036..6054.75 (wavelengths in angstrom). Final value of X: -0.071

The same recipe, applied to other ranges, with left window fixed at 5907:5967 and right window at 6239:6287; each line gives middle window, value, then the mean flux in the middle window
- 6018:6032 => -0.06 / 7.42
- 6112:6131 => -0.08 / 7.62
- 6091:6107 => -0.07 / 7.5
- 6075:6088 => -0.06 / 7.47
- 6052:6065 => 0.04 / 6.79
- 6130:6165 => 0.00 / 7.09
